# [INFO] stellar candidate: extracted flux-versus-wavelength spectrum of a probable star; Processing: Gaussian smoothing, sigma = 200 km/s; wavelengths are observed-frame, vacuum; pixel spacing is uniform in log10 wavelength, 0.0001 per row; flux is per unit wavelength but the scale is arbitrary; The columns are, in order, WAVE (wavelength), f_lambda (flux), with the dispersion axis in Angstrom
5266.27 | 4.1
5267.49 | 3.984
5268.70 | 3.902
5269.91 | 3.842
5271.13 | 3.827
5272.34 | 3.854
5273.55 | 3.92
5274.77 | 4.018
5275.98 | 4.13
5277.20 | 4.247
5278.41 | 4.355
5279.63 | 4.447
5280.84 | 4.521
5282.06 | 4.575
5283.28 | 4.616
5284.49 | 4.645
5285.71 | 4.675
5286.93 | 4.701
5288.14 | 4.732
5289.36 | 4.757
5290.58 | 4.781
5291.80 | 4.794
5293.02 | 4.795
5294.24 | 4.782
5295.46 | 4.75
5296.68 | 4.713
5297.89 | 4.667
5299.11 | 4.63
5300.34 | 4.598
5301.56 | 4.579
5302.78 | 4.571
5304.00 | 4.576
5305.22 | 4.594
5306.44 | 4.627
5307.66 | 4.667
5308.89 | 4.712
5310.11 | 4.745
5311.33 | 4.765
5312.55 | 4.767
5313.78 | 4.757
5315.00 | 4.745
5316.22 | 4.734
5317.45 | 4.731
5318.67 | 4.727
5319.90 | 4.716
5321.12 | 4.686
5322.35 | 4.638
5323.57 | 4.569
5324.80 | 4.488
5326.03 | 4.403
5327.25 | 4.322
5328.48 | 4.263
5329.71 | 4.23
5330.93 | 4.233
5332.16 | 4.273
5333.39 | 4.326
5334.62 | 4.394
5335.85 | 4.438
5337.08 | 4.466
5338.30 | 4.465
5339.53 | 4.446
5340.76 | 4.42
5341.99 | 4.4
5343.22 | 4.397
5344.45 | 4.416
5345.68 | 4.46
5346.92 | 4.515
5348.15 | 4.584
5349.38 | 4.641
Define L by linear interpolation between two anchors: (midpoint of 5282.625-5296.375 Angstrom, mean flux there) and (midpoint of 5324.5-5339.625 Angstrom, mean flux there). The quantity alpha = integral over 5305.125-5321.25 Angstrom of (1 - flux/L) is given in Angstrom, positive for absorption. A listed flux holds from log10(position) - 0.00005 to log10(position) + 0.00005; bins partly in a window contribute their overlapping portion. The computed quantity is -0.7 Angstrom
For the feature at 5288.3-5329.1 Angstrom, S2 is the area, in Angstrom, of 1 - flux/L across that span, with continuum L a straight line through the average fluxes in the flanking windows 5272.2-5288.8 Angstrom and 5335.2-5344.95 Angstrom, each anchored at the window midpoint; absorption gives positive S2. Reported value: -2.2 Angstrom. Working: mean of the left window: 4.41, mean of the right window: 4.43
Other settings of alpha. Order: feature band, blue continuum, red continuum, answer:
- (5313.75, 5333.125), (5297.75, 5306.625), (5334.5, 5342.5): -0.1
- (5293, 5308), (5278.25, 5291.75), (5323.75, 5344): -0.3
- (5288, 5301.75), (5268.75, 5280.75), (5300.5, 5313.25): -0.9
